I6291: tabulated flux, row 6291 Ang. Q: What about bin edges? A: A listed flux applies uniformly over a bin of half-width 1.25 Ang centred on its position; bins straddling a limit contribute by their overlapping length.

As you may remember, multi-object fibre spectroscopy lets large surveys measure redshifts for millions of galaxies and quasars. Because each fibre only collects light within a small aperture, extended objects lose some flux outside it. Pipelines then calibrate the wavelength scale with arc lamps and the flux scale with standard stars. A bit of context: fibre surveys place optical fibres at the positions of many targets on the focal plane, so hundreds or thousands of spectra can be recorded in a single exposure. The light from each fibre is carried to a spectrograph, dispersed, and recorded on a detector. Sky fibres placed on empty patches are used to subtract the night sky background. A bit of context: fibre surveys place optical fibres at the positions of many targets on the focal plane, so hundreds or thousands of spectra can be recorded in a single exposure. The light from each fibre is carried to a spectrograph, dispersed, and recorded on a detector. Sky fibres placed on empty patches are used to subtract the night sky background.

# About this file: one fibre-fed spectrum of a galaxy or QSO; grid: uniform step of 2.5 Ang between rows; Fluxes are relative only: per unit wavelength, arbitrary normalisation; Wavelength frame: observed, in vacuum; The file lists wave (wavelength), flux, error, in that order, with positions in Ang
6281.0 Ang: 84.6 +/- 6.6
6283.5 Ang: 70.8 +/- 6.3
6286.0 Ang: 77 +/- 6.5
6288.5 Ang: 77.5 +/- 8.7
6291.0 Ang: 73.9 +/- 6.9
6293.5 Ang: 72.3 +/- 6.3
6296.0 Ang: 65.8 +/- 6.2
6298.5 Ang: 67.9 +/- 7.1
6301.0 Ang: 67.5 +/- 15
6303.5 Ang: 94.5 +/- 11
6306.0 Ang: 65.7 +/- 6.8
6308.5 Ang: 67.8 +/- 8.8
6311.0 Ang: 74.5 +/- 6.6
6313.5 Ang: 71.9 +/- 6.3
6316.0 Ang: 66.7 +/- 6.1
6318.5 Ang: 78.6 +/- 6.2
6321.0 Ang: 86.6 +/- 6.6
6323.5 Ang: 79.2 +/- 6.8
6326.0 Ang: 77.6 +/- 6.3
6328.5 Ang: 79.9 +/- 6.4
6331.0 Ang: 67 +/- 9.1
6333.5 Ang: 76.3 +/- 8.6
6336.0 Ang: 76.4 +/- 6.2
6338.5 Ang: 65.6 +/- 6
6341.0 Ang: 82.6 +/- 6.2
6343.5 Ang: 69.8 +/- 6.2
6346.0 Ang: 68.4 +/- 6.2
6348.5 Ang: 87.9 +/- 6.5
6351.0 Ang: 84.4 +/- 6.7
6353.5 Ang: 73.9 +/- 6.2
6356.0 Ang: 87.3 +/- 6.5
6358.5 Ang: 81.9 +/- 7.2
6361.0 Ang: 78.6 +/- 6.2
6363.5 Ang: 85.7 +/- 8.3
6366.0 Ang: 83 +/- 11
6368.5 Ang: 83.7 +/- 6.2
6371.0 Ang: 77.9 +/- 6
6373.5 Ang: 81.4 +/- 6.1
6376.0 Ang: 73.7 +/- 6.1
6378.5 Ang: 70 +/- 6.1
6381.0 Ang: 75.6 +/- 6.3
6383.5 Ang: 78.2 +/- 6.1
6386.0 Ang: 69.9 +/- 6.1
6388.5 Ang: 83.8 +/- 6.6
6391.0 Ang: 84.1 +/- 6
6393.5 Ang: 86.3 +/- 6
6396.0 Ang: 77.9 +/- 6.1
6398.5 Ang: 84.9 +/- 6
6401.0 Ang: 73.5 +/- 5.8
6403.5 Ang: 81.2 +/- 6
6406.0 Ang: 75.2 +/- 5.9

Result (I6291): 73.9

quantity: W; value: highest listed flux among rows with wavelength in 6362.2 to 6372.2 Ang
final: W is 85.7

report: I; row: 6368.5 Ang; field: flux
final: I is 83.7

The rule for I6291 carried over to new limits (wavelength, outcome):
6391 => 84.1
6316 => 66.7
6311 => 74.5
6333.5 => 76.3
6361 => 78.6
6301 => 67.5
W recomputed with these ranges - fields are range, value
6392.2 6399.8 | 86.3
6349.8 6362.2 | 87.3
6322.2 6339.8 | 79.9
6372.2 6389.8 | 83.8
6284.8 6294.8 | 77.5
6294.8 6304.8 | 94.5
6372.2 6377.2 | 81.4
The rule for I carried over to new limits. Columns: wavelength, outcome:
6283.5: 70.8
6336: 76.4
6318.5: 78.6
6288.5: 77.5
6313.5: 71.9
